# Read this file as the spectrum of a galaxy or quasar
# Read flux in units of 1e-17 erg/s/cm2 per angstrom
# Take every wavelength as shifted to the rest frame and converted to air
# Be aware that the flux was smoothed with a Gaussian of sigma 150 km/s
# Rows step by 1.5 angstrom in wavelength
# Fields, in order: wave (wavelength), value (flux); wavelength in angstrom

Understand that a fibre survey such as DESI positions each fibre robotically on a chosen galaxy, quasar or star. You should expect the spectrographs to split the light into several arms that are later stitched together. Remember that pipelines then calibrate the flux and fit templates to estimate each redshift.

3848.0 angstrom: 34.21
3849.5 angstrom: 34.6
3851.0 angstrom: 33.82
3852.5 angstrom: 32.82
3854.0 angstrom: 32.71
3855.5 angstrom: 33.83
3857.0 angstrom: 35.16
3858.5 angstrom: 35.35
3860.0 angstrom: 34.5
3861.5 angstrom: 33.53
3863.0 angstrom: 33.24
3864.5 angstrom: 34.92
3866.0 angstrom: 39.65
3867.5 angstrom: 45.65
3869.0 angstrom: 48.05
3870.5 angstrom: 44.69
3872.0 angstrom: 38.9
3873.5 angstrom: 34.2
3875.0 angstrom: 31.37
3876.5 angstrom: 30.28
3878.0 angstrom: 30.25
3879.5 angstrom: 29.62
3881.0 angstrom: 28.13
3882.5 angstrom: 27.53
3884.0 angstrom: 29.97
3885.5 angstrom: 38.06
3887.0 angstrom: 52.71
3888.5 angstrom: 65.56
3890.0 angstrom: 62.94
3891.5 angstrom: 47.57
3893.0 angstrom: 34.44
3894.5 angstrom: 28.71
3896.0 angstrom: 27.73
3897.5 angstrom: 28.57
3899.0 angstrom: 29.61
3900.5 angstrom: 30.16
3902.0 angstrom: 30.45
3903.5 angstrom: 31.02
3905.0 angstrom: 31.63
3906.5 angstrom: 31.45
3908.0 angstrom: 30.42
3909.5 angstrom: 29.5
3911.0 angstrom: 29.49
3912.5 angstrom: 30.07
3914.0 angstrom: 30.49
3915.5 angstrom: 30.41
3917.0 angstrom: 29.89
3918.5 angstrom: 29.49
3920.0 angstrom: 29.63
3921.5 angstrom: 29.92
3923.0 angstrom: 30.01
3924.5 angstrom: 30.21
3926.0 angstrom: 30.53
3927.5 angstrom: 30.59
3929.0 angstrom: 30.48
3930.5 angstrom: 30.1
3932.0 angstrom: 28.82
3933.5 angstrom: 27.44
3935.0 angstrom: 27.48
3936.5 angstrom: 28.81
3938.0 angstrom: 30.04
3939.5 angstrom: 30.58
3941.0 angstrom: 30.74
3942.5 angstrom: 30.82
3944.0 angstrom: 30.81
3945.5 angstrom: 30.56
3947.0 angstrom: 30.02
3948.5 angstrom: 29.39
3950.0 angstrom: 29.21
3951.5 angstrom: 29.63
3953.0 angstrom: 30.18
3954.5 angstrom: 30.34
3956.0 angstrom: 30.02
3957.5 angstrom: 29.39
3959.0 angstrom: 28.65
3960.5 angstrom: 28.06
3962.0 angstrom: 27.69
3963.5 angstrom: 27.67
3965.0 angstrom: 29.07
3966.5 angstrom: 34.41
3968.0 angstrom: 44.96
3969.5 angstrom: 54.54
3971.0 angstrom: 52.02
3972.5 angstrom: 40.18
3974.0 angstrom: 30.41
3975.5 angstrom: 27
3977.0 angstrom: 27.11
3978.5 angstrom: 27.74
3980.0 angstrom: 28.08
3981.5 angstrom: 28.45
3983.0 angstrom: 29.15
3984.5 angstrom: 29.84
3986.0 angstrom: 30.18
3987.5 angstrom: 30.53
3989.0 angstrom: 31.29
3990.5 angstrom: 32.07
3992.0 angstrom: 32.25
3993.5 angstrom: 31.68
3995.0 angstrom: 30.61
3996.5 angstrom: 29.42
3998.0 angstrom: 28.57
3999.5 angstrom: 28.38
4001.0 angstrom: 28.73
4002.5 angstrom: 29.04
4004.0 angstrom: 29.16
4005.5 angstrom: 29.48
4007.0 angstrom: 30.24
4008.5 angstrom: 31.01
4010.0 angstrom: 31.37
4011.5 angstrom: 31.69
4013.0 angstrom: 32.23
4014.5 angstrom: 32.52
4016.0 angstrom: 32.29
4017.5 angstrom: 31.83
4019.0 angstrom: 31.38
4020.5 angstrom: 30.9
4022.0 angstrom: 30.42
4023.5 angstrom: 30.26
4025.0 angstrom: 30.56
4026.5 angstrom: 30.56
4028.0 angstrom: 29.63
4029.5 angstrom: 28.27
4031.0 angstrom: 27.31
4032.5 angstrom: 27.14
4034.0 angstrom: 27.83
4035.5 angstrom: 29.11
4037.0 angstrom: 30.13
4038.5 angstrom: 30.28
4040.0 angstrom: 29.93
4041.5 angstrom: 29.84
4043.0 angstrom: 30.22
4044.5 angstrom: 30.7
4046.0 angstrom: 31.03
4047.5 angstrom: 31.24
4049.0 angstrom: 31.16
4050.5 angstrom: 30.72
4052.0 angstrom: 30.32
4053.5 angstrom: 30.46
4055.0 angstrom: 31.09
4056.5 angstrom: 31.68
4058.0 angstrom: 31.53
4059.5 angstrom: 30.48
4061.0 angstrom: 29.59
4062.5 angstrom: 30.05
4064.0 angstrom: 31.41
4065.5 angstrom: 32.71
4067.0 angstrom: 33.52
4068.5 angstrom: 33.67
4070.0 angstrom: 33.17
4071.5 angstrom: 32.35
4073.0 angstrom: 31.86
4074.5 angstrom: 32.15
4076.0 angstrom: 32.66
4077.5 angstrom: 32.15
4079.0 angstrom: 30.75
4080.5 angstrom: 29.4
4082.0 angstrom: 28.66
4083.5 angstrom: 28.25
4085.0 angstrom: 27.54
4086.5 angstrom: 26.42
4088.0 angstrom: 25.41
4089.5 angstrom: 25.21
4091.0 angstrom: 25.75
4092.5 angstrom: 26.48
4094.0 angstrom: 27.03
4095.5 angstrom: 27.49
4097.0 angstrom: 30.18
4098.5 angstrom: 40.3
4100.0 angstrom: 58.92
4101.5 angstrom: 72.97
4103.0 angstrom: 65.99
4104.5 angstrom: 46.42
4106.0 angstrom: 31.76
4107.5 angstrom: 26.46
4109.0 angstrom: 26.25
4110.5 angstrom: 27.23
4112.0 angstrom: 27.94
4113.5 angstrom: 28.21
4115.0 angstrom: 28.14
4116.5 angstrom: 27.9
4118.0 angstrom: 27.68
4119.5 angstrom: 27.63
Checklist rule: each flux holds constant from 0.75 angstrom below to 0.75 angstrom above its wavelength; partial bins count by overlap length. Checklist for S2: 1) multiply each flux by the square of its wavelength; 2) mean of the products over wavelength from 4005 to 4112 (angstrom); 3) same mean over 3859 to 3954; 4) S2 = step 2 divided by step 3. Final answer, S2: 1.0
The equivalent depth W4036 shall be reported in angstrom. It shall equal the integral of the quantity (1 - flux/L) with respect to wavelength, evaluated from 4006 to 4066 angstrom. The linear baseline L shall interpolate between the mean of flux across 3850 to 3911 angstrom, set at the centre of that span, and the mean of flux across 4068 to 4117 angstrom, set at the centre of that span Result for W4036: 5.9 angstrom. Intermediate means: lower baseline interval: 35.6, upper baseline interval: 33.2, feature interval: 30.5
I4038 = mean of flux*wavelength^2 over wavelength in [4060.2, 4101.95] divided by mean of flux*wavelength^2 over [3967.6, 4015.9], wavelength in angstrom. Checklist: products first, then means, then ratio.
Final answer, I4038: 1.06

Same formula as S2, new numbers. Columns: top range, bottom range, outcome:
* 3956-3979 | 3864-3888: 0.96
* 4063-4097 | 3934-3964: 1.08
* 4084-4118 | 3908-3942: 1.24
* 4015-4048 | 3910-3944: 1.06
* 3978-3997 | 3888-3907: 0.86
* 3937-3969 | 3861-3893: 0.81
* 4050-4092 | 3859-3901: 0.90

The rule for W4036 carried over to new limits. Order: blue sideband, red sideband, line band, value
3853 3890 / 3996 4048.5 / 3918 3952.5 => 4.6 angstrom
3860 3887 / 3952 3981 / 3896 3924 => 3.7 angstrom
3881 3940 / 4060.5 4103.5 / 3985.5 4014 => 2.4 angstrom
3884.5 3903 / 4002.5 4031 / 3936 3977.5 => 3.1 angstrom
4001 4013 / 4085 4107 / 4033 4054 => 1.9 angstrom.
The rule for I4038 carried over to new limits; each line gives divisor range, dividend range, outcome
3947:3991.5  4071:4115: 1.11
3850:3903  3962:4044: 0.91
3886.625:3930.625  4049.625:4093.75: 0.97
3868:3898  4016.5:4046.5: 0.85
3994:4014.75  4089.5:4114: 1.27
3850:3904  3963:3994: 0.97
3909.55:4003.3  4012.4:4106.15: 1.10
